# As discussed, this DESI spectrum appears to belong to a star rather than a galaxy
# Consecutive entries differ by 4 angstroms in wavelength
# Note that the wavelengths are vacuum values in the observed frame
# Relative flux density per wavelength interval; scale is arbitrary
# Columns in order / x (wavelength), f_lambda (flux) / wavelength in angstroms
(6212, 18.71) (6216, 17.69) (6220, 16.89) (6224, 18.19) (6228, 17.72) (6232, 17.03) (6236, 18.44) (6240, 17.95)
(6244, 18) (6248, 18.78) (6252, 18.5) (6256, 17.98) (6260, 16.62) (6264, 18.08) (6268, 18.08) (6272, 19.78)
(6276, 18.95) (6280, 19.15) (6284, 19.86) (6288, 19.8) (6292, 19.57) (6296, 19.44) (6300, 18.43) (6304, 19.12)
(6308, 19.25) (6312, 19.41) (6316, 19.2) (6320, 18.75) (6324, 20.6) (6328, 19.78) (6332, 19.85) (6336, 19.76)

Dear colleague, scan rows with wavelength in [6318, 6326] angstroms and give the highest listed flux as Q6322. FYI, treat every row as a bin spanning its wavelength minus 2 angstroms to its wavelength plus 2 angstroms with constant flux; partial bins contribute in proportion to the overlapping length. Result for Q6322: 20.6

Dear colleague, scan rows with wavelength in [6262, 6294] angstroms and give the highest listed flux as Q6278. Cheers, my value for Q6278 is 19.86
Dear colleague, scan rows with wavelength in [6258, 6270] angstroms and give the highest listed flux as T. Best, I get 18.08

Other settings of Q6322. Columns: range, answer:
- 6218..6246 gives 18.44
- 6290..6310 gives 19.57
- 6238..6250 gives 18.78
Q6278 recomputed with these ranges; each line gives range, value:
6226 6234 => 17.72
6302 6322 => 19.41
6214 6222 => 17.69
